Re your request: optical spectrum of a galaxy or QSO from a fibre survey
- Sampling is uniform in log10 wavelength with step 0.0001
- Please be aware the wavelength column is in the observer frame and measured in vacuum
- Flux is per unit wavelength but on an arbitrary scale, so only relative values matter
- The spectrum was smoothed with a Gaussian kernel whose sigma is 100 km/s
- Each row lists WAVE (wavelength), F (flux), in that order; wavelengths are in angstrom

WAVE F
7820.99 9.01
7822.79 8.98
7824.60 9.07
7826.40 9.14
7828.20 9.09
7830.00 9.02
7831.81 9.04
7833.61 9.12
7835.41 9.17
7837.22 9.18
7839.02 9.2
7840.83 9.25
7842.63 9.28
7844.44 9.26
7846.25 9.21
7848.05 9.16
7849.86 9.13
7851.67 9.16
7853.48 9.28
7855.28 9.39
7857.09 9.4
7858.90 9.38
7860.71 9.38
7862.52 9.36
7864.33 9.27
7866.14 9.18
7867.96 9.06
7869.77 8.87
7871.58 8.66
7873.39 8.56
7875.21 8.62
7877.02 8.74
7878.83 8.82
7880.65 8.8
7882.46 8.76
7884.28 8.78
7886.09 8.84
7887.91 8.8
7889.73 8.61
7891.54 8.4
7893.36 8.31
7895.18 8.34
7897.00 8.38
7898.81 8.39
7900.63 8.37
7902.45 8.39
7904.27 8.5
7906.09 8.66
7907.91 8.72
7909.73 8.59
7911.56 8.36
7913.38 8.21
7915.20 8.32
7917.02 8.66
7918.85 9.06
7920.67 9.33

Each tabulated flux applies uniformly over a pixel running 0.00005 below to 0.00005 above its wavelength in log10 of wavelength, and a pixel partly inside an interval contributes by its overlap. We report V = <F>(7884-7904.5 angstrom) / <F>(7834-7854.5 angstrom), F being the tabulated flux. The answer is 0.9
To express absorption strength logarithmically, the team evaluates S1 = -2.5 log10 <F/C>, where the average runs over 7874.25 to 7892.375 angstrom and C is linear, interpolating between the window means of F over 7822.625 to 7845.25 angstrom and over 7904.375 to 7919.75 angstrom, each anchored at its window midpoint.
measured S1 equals 0.01 mag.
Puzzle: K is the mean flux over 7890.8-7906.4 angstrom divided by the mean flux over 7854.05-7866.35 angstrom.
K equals 0.9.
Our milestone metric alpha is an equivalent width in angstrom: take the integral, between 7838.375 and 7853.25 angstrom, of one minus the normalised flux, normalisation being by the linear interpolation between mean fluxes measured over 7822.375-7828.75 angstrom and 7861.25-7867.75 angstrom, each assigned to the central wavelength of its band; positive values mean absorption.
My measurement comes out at -0.1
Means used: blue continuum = 9.07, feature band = 9.21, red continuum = 9.24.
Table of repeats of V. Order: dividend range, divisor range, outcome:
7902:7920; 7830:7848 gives 0.93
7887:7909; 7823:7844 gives 0.93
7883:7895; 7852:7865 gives 0.92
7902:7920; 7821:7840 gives 0.94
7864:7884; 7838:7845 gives 0.96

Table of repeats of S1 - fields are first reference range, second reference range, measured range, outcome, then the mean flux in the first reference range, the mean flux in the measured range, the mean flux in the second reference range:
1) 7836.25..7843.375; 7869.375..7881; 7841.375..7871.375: -0.03 mag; 9.23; 9.22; 8.71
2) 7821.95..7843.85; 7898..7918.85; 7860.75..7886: -0.01 mag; 9.13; 8.9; 8.49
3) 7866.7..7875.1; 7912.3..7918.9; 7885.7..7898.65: 0.02 mag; 8.78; 8.51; 8.49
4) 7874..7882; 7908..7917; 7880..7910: 0.00 mag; 8.74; 8.57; 8.43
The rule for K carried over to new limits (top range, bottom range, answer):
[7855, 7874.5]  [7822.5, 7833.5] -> 1.01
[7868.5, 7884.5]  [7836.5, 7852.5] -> 0.95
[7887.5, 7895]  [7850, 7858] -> 0.91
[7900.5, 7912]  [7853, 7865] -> 0.91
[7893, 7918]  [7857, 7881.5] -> 0.94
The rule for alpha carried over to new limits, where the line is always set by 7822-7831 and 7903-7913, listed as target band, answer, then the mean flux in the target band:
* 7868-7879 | 0.0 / 8.74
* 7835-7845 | -0.3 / 9.22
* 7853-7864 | -0.6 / 9.37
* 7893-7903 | 0.3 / 8.37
